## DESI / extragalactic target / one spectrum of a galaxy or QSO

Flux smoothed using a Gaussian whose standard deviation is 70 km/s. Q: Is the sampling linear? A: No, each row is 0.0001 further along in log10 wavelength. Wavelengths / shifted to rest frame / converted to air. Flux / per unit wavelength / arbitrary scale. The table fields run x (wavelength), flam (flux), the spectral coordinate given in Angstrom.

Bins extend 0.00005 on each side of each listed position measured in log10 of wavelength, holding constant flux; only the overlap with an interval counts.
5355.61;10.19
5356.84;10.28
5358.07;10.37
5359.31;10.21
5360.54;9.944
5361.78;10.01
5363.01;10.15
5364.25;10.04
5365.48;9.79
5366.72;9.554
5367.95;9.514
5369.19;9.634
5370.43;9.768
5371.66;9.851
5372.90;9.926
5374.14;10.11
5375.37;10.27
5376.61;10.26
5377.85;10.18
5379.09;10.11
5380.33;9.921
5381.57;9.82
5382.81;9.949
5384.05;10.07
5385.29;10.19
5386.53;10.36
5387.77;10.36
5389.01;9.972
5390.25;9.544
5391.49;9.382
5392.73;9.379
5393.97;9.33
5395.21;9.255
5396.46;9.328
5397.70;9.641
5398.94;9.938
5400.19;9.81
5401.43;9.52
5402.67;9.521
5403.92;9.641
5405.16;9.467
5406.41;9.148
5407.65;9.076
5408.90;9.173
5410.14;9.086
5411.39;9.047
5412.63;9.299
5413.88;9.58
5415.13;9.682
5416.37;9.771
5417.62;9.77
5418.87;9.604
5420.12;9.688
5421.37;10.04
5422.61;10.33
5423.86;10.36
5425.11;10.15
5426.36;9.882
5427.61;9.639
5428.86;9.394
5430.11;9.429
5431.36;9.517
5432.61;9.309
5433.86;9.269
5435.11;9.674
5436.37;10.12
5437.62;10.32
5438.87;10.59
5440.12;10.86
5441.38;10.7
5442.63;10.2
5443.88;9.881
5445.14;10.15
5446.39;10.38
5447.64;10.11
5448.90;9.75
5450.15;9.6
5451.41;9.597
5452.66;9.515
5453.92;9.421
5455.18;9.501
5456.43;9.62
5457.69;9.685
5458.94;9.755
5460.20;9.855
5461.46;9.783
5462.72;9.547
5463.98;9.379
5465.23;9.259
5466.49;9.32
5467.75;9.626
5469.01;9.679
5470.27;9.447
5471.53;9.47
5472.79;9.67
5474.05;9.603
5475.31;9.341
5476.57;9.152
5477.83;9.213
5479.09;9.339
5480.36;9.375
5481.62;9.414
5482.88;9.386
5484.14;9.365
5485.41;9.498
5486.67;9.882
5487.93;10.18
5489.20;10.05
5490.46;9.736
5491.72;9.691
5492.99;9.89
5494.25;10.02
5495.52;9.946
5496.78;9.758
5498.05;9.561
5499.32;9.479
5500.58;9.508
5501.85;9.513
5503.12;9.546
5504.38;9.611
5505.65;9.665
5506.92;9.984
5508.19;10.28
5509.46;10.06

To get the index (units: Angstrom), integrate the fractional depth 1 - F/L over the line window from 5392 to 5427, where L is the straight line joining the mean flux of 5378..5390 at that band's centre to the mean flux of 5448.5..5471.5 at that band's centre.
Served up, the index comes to 1.1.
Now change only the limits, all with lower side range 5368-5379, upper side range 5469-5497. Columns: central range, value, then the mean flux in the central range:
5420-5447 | -0.6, 10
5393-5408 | 0.6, 9.48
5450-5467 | 0.2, 9.56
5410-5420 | 0.3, 9.5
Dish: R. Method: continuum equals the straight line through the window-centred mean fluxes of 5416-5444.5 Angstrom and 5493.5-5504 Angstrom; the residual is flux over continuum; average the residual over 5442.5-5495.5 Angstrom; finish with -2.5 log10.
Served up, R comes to 0.02 mag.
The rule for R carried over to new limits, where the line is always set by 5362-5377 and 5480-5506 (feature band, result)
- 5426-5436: 0.031 mag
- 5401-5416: 0.053 mag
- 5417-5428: -0.015 mag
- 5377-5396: 0.003 mag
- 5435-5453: -0.038 mag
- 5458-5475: 0.018 mag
